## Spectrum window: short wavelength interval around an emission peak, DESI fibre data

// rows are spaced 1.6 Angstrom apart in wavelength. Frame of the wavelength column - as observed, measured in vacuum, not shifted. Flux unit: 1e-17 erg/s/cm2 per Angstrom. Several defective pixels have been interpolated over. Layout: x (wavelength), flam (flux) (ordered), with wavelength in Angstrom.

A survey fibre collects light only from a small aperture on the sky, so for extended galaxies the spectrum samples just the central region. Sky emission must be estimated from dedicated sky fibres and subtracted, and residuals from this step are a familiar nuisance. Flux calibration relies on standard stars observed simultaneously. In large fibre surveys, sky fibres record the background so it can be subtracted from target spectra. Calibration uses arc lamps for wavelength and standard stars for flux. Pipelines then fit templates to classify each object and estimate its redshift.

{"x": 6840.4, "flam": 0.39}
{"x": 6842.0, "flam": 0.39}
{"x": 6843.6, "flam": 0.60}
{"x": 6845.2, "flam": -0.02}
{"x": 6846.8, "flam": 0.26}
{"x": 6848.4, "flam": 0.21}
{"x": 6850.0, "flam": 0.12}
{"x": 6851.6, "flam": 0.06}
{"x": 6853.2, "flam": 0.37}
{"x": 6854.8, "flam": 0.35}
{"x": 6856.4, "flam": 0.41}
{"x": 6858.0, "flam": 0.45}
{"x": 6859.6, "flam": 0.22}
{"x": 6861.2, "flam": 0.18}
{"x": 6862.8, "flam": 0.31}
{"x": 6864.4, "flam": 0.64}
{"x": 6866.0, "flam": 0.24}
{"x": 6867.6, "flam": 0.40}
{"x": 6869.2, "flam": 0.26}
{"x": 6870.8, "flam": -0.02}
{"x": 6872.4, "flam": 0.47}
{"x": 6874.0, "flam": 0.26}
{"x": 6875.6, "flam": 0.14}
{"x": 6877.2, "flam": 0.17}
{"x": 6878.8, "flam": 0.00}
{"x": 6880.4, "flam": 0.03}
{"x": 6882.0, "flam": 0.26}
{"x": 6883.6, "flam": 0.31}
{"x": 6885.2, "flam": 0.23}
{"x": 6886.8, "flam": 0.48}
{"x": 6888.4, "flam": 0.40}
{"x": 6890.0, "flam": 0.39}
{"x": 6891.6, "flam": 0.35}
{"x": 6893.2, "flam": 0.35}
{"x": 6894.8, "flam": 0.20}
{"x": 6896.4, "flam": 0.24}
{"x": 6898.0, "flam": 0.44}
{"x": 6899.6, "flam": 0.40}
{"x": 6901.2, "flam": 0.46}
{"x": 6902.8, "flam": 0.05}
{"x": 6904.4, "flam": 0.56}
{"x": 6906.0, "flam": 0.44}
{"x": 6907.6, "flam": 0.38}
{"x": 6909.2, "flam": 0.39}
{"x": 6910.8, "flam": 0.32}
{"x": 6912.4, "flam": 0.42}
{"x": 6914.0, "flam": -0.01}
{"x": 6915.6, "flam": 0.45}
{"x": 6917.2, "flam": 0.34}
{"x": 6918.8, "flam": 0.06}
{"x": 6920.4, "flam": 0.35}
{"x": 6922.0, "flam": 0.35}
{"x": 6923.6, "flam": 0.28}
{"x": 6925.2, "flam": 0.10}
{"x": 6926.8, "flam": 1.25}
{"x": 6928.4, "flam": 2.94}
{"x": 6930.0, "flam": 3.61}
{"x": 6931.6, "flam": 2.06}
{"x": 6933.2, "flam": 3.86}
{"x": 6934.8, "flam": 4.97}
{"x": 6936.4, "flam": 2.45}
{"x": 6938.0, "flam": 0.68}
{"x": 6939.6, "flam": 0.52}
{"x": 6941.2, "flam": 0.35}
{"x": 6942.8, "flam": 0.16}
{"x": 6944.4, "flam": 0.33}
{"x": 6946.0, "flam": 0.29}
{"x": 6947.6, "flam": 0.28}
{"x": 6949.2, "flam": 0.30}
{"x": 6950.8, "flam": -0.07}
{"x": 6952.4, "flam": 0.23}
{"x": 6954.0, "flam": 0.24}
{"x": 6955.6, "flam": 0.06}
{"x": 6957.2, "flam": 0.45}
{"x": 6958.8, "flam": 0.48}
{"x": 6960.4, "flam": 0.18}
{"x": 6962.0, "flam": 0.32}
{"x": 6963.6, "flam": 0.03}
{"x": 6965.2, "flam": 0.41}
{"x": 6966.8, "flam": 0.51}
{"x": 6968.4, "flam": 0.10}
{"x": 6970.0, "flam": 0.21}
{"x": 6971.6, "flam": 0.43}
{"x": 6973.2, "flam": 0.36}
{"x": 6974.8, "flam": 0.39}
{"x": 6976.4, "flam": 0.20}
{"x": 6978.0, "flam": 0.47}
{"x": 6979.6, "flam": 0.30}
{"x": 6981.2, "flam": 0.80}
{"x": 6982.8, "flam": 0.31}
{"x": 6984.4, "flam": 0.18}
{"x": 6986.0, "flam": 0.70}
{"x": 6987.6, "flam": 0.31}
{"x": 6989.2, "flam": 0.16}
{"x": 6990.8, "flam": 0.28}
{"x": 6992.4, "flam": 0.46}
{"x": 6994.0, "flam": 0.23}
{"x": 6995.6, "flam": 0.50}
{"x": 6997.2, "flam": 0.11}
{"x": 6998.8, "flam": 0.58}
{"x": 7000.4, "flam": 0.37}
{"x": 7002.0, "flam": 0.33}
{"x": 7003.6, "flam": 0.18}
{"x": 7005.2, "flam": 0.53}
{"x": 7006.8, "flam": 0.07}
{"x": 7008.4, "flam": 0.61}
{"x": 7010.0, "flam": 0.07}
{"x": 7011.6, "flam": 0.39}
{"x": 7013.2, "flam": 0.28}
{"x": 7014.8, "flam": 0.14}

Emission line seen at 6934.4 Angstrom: [O II]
